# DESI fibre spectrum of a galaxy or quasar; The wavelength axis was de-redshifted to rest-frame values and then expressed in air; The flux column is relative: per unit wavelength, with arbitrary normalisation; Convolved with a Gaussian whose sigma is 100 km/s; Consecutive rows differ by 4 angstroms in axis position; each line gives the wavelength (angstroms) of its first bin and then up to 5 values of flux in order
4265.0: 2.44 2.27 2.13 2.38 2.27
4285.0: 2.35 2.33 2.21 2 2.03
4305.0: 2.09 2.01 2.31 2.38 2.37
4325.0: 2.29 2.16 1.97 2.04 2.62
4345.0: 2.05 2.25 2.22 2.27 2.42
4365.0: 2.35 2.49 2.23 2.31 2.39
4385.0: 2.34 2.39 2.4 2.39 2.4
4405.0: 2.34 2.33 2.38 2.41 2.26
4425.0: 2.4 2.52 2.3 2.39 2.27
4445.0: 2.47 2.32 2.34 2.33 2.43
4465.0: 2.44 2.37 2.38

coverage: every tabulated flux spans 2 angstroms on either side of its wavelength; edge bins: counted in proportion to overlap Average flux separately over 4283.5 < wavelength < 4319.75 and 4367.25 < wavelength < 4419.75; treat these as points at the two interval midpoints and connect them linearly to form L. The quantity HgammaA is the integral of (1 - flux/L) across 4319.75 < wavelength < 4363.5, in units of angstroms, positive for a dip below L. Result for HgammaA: 0.5 angstroms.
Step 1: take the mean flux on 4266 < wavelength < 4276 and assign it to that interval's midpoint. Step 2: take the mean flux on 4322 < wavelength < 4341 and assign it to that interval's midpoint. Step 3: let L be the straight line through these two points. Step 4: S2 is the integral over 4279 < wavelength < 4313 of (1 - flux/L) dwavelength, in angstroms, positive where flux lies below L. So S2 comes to 0.7 angstroms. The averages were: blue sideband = 2.24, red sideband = 2.18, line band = 2.17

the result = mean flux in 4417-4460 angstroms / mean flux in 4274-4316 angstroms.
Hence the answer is 1.1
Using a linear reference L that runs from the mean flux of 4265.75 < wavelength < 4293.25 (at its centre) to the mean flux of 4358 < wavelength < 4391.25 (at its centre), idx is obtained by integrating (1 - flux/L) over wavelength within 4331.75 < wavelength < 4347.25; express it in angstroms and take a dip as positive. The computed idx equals 1.0 angstroms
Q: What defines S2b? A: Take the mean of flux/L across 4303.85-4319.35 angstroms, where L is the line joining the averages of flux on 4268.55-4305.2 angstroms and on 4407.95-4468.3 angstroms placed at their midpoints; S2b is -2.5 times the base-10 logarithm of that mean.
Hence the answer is 0.01 mag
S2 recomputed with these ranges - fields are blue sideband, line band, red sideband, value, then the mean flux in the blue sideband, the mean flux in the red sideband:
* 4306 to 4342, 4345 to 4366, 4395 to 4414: 0.04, 2.22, 2.37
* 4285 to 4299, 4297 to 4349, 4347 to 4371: 1.75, 2.2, 2.33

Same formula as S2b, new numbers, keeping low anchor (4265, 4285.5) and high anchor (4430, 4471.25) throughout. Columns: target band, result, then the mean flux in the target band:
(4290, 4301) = 0.092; 2.11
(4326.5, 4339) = 0.124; 2.07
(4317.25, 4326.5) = -0.014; 2.34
